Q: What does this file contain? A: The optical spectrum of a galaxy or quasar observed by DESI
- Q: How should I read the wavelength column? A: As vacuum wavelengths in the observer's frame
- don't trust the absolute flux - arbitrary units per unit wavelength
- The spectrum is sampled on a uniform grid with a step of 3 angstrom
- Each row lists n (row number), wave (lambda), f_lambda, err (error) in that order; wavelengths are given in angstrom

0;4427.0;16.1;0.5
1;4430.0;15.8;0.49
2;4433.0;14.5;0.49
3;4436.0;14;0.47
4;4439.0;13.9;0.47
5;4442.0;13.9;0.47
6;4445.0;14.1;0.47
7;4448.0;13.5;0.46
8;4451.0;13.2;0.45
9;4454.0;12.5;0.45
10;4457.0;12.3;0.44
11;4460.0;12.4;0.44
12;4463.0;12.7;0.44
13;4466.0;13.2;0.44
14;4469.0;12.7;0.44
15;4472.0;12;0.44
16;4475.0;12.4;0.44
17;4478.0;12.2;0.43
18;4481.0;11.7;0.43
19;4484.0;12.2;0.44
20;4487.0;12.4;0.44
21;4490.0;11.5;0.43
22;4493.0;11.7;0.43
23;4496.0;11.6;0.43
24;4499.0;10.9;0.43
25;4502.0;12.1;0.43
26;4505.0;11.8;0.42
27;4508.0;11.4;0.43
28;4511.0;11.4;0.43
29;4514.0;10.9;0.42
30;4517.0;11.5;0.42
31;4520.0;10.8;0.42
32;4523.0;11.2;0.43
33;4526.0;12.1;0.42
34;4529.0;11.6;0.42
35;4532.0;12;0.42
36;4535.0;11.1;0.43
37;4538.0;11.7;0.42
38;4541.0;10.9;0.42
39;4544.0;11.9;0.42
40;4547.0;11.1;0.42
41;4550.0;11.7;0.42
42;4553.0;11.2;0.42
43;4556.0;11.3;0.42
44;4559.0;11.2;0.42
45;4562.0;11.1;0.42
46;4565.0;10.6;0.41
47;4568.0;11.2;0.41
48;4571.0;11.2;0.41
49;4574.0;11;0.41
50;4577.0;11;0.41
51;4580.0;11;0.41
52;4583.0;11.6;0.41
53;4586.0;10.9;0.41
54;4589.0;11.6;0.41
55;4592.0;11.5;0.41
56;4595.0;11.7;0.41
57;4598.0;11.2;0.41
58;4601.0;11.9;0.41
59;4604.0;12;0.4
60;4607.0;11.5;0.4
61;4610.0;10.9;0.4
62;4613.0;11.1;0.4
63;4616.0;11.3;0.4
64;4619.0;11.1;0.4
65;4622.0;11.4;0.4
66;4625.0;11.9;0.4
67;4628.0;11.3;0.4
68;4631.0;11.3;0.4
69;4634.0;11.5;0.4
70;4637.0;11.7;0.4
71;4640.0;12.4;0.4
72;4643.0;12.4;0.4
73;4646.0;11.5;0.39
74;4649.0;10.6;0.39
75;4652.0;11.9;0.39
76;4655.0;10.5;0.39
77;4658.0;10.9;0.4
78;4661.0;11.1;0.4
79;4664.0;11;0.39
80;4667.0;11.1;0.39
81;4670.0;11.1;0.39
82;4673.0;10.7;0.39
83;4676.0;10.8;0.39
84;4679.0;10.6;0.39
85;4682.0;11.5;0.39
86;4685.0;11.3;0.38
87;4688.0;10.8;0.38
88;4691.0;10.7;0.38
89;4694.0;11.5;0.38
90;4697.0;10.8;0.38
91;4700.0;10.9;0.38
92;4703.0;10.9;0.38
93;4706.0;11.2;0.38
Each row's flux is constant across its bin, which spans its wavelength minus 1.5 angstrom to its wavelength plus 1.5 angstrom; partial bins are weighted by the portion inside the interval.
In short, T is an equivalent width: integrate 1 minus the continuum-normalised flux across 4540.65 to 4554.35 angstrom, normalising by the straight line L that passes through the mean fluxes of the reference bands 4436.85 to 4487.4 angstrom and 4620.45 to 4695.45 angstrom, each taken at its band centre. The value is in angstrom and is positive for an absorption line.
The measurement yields 0.83 angstrom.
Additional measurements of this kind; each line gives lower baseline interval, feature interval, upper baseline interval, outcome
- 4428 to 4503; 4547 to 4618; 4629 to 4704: 3.4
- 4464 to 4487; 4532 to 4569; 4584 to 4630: 1.7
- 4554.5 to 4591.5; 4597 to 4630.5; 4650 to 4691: -1.0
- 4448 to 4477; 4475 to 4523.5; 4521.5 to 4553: 1.9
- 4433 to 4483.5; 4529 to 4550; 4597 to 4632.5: 1.2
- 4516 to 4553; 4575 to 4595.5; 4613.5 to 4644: 0.4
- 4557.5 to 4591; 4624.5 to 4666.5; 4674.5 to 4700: -1.4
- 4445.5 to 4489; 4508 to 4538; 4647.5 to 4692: 1.7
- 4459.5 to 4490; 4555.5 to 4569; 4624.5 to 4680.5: 0.9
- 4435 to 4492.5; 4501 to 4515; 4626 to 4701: 1.0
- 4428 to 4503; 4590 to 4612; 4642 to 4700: 0.3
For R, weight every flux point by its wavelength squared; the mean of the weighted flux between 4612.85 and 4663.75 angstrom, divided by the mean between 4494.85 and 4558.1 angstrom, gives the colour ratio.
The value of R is 1.0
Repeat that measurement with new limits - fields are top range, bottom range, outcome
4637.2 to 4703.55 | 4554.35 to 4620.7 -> 1.03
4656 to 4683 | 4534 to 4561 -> 1.02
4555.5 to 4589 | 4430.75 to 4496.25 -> 0.91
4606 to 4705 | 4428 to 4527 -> 0.97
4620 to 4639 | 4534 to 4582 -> 1.06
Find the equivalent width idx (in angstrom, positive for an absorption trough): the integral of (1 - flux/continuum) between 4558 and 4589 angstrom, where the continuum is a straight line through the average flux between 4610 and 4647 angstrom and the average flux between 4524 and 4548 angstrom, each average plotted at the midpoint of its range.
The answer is 1.2 angstrom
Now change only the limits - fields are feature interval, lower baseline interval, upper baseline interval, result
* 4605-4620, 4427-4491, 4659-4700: 0.54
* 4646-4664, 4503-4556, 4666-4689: 0.02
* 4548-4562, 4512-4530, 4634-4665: 0.06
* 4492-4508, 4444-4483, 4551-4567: 0.62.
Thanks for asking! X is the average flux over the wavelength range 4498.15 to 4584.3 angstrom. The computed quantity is 11.3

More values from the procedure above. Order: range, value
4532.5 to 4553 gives 11.4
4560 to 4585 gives 11.1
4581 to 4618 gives 11.4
